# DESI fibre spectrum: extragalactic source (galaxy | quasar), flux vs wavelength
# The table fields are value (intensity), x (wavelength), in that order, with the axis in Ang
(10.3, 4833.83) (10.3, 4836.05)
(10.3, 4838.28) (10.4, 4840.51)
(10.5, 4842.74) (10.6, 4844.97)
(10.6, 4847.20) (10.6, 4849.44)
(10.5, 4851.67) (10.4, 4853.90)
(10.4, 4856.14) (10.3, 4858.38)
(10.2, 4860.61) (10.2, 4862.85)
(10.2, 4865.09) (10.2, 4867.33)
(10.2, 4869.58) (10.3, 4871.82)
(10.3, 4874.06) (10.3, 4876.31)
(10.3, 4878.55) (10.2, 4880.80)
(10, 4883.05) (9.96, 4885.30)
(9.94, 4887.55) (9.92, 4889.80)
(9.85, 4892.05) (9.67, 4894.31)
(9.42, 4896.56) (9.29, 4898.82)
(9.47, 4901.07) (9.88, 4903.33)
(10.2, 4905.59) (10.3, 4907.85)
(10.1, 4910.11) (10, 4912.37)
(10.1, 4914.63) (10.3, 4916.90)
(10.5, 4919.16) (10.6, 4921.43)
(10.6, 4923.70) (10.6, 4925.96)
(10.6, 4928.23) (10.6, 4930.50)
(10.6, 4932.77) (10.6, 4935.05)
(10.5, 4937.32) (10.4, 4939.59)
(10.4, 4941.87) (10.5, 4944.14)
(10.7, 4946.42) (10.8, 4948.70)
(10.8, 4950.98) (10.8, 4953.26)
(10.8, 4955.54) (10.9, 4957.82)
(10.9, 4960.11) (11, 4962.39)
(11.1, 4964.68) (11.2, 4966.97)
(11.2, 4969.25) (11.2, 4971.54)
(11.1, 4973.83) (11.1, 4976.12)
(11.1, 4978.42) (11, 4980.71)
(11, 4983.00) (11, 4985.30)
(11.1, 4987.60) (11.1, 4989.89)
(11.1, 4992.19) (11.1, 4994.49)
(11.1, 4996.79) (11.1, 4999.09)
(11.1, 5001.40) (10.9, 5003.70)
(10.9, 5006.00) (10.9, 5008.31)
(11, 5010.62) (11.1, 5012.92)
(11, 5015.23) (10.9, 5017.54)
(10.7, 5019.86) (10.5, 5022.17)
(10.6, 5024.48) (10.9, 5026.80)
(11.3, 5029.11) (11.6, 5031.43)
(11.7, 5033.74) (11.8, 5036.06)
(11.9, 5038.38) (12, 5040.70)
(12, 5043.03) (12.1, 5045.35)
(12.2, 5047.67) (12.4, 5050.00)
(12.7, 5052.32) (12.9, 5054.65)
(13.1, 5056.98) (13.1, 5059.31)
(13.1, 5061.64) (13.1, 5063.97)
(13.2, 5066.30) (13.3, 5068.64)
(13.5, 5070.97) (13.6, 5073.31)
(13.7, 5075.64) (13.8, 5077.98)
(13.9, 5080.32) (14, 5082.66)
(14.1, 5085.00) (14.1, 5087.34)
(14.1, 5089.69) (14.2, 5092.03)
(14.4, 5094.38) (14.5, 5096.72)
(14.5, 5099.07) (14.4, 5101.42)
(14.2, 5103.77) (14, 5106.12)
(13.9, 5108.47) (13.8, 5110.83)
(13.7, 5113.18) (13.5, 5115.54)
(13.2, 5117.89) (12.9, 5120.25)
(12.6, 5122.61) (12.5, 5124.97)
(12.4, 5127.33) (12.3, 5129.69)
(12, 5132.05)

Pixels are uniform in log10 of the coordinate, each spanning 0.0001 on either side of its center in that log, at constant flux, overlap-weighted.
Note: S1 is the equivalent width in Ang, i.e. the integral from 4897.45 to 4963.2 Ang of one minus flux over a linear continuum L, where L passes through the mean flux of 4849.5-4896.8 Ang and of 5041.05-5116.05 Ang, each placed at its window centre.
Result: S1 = 3.89 Ang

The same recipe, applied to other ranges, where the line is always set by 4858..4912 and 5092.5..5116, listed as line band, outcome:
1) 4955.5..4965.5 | 0.4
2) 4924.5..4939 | 0.4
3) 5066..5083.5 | -0.1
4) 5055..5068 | 0.2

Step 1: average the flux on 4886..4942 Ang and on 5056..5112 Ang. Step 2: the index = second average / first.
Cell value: 1.36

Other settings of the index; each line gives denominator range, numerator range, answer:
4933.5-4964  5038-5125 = 1.25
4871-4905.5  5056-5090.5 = 1.37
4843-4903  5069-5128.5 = 1.36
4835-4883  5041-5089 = 1.28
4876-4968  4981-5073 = 1.13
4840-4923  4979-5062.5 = 1.13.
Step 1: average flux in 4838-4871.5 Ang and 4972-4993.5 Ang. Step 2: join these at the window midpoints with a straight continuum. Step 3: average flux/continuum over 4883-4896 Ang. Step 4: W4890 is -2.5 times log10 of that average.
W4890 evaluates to 0.07 mag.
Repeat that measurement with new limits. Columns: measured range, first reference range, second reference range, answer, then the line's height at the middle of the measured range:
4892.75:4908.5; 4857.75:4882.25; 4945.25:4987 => 0.08 mag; 10.5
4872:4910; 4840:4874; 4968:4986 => 0.07 mag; 10.6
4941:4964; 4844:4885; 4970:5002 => 0.01 mag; 10.9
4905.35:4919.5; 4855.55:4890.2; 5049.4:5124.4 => 0.06 mag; 10.8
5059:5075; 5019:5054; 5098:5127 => -0.07 mag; 12.4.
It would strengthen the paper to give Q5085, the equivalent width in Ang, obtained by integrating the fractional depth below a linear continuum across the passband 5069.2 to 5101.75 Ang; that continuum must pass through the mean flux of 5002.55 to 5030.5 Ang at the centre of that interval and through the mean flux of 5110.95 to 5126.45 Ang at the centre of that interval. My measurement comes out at -4.3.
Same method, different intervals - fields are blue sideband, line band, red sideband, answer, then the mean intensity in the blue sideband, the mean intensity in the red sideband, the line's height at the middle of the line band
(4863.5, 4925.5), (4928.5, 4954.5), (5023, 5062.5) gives 0.2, 10.1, 12.1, 10.7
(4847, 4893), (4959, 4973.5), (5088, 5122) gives 0.8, 10.2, 13.9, 11.7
